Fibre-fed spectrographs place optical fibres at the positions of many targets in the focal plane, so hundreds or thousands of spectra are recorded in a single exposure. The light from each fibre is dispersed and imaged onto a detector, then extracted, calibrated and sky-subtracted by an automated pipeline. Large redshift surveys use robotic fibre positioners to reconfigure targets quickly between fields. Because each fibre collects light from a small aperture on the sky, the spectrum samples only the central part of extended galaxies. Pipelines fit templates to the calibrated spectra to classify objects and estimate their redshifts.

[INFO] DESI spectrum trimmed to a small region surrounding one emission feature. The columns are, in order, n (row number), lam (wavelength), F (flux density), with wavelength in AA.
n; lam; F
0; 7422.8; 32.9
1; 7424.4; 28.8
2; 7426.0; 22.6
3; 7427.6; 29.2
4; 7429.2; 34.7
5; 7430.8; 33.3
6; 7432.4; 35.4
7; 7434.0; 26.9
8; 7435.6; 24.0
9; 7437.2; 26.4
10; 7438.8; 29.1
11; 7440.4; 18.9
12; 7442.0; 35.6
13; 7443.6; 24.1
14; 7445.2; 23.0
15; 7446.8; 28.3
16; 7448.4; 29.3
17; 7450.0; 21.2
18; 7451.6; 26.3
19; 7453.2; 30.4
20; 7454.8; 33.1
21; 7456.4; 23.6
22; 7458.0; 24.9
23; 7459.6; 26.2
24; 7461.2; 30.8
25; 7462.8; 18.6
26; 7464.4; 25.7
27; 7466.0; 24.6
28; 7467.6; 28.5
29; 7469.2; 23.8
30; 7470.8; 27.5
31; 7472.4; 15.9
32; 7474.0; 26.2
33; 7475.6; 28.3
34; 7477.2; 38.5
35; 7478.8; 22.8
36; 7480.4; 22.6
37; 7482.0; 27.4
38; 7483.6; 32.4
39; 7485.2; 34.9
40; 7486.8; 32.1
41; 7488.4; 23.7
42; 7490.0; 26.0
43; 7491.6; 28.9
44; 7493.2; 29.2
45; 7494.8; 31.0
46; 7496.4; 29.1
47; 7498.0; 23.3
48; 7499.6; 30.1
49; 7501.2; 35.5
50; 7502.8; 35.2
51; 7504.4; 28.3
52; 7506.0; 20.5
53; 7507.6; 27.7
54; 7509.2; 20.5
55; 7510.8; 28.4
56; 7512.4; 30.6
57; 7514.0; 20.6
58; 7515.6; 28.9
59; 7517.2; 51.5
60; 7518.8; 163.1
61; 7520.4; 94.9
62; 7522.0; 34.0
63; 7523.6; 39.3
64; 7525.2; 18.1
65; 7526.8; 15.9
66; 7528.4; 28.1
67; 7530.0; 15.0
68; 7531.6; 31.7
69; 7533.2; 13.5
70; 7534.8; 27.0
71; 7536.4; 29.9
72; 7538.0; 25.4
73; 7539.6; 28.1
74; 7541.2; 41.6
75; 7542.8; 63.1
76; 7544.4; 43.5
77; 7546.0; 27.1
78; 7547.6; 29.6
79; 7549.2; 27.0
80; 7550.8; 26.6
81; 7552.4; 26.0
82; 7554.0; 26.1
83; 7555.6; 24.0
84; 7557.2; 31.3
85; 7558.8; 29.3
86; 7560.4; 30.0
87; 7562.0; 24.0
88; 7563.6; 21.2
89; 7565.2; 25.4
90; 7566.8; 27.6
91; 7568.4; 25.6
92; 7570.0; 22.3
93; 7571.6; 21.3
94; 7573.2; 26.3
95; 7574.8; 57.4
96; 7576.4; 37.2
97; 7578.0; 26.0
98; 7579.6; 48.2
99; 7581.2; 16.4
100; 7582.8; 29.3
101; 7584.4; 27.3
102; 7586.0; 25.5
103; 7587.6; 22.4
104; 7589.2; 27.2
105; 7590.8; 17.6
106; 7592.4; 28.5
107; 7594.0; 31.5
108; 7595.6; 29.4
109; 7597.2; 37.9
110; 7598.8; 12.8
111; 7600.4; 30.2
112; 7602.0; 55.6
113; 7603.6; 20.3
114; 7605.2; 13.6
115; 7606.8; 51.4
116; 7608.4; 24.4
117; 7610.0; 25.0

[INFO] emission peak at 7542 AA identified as [N II]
